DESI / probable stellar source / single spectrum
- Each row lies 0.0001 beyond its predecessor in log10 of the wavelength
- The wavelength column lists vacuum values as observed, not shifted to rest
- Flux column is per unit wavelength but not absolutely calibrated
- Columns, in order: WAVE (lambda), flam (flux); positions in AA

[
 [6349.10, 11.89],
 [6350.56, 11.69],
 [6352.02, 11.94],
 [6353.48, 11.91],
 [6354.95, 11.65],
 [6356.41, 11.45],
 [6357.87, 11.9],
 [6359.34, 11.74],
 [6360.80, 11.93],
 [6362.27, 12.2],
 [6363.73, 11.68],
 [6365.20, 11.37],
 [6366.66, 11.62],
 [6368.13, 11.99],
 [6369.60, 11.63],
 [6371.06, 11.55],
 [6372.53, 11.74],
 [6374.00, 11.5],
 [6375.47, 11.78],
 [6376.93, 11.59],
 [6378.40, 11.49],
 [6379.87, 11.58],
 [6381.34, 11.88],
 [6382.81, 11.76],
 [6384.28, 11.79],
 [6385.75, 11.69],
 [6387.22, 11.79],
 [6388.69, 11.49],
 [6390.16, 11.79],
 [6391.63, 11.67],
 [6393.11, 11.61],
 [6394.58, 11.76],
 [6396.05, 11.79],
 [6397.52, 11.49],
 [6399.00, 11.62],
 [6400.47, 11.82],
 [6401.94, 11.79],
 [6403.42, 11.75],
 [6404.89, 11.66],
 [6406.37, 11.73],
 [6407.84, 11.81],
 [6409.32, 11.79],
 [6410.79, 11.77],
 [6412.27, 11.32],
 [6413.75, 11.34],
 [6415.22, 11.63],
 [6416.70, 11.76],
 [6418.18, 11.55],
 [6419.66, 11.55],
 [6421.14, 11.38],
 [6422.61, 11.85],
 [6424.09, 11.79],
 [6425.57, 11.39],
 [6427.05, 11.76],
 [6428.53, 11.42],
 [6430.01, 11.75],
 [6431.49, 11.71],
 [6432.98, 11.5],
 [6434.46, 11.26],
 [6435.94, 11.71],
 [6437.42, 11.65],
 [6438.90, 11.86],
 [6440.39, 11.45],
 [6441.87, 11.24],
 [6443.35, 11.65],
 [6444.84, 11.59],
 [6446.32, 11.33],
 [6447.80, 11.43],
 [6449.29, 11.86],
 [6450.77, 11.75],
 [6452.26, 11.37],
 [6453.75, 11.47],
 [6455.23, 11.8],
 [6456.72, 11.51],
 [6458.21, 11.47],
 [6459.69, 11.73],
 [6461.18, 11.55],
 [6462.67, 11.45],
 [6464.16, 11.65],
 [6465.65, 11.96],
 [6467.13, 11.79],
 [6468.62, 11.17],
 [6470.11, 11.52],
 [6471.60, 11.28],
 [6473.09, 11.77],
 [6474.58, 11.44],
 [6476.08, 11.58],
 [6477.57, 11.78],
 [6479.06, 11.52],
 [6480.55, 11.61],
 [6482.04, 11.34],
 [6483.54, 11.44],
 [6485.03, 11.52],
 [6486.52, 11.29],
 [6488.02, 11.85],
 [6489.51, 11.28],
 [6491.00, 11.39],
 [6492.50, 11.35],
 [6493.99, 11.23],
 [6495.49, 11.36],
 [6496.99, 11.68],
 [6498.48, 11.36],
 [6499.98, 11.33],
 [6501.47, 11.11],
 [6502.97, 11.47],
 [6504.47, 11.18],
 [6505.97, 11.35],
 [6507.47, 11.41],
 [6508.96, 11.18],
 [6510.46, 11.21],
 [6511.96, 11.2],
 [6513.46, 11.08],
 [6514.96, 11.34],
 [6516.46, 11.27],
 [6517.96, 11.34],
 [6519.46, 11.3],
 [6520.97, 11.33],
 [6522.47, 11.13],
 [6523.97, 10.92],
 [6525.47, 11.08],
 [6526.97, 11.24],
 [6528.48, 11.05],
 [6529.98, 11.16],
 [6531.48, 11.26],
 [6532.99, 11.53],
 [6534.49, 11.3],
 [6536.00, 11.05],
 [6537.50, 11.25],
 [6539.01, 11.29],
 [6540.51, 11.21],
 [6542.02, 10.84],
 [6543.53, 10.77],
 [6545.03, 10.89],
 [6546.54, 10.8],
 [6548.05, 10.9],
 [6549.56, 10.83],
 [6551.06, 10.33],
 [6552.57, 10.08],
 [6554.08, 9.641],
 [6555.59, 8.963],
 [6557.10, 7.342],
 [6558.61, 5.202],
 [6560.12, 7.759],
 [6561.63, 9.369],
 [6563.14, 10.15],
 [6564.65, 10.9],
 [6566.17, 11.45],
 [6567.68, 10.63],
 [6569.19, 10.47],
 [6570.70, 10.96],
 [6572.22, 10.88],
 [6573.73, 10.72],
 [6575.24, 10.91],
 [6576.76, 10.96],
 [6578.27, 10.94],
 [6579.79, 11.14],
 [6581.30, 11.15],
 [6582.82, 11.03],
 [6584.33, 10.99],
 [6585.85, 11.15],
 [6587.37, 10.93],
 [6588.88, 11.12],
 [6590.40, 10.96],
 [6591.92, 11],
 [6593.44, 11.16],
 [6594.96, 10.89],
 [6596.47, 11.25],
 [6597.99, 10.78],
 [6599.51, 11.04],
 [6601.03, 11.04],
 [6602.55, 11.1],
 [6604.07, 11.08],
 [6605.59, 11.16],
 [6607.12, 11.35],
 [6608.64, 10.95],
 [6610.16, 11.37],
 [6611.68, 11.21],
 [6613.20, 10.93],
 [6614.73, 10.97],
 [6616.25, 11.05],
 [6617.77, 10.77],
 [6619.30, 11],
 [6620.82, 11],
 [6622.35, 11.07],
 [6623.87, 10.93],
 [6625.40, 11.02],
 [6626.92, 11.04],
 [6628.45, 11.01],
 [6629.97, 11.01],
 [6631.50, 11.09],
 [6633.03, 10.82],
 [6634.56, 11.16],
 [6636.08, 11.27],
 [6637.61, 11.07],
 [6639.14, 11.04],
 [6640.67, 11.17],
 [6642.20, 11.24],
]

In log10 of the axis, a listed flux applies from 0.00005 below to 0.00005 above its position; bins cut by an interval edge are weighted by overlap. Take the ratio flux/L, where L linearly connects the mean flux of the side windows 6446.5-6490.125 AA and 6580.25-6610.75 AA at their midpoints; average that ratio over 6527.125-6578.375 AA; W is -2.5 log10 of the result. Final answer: 0.08 mag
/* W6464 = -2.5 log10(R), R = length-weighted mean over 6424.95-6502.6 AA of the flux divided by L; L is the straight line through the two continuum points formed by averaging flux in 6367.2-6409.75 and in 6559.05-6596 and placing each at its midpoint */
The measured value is -0.02 mag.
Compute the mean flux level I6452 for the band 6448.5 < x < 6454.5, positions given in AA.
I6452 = 11.6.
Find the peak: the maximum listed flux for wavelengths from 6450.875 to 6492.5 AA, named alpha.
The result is 11.96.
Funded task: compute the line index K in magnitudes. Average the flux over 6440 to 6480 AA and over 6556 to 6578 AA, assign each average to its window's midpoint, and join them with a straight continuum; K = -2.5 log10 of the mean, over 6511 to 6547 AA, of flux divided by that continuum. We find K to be -0.07 mag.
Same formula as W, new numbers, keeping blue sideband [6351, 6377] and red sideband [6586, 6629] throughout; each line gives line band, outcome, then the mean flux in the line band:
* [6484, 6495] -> -0.004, 11.4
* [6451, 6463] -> -0.007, 11.5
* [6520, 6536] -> 0.008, 11.2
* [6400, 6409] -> -0.013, 11.8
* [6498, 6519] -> 0.005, 11.3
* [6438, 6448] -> -0.001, 11.5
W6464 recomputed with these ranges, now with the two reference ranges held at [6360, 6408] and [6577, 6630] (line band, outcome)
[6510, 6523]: 0.01 mag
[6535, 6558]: 0.08 mag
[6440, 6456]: 0.00 mag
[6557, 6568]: 0.22 mag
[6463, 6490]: -0.01 mag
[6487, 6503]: 0.00 mag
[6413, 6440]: 0.00 mag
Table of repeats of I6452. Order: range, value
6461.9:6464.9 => 11.5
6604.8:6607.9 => 11.2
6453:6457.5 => 11.6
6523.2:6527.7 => 11.1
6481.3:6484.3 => 11.4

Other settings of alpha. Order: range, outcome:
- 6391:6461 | 11.86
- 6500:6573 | 11.53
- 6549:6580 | 11.45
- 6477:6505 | 11.85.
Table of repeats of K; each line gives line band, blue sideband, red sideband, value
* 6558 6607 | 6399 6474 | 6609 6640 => 0.05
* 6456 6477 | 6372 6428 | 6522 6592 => -0.03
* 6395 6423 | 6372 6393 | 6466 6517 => 0.00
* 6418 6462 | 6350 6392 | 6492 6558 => -0.02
